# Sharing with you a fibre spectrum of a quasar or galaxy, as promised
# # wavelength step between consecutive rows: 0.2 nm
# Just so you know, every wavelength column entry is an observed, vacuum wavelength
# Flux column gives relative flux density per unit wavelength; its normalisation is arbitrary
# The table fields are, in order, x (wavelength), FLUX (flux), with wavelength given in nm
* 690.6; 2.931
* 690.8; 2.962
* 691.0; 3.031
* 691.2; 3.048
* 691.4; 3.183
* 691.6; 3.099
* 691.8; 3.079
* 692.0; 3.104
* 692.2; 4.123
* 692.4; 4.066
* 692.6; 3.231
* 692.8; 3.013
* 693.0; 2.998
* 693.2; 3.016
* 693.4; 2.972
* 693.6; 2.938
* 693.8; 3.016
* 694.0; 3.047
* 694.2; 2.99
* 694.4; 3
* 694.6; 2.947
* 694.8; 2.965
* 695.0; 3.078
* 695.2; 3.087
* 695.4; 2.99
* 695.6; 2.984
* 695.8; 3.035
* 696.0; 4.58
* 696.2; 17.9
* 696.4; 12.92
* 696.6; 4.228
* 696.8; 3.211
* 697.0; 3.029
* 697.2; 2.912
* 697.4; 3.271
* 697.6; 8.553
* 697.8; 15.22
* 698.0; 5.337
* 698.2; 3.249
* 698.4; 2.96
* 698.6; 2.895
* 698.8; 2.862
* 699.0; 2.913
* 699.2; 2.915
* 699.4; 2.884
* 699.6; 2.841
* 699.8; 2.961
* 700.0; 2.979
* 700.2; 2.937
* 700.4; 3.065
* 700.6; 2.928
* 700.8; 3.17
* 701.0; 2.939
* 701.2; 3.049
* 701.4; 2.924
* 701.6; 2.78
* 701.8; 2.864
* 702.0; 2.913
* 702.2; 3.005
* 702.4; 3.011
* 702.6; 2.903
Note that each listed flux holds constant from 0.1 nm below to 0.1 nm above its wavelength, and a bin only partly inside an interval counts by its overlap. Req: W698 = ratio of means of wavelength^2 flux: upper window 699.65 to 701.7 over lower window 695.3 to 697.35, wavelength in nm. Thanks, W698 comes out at 0.53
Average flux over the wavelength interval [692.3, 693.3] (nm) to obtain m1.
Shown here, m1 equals 3.26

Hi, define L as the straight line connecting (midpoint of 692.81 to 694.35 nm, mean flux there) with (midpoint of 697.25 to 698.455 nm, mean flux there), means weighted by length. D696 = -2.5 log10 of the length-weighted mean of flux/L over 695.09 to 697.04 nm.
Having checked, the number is -0.16 mag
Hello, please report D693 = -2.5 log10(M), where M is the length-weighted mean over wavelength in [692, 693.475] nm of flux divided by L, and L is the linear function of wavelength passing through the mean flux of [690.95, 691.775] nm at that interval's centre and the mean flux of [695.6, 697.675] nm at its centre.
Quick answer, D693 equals 0.16 mag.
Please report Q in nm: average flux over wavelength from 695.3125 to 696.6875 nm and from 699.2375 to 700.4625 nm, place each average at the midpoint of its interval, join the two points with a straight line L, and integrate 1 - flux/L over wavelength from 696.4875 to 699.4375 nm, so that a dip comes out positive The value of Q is 0.25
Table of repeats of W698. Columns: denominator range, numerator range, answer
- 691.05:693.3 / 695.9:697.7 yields 2.09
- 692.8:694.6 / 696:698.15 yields 2.50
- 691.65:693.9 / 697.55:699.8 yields 1.45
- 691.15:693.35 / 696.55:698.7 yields 1.56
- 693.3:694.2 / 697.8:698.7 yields 1.66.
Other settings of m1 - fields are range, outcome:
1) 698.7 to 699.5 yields 2.89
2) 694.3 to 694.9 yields 2.97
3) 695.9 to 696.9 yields 8.57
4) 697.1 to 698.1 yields 7.06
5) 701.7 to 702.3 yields 2.93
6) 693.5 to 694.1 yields 3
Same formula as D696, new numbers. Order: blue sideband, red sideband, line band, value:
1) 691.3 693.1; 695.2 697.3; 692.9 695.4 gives 0.42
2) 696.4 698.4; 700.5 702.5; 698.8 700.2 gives 0.42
